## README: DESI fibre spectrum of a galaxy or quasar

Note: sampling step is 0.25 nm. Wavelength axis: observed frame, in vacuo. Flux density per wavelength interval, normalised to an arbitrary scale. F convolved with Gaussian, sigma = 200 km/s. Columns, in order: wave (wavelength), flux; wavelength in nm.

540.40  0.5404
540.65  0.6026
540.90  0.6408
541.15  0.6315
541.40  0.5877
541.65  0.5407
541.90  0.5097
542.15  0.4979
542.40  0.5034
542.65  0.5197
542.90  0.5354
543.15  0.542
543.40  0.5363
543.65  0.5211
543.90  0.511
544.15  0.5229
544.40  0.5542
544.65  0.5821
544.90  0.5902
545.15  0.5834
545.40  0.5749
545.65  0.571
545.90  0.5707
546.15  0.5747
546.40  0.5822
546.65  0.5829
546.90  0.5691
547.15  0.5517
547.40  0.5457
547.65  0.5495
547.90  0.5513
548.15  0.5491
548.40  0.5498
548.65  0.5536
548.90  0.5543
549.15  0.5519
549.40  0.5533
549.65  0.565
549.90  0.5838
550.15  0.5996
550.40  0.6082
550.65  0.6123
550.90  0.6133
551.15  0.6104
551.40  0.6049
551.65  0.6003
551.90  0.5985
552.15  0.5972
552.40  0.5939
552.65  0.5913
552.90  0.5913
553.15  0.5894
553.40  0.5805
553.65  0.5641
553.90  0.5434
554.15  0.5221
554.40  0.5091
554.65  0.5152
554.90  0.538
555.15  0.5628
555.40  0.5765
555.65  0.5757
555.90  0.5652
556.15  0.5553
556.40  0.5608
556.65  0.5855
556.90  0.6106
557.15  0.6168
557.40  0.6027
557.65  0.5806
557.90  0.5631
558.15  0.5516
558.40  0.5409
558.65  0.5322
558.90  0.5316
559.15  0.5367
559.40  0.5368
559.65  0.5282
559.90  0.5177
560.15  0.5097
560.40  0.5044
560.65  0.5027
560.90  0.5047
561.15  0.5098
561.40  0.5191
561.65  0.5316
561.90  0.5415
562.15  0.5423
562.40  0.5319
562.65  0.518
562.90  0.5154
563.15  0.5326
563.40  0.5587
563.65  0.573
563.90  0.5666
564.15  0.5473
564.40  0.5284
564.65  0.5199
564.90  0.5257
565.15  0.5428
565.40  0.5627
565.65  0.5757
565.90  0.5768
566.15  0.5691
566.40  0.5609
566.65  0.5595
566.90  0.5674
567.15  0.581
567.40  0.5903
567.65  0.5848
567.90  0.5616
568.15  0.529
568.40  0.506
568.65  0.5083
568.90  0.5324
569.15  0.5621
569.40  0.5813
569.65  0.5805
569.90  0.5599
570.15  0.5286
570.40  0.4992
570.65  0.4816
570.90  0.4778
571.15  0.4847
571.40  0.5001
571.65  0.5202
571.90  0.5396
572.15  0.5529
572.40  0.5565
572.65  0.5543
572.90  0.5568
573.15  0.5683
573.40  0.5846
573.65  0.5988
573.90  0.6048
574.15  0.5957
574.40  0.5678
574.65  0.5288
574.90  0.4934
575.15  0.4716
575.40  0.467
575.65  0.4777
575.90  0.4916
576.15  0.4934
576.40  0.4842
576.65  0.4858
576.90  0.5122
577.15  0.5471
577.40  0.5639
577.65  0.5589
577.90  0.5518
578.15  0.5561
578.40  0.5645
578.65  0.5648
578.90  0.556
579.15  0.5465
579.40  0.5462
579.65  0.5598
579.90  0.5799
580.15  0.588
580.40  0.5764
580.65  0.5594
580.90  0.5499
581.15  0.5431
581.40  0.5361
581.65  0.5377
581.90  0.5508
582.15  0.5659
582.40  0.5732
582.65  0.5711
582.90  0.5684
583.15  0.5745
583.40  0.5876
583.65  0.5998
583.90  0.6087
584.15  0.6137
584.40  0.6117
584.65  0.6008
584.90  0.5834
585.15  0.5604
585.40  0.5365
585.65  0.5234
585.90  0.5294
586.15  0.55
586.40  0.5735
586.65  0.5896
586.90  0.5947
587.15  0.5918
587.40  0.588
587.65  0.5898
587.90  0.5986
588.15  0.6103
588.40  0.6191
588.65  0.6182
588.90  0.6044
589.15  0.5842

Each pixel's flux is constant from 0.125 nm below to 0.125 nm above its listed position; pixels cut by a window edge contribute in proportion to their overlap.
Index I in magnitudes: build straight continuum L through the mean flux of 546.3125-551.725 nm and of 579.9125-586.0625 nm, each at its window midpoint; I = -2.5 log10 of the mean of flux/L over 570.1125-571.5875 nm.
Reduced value 0.156 mag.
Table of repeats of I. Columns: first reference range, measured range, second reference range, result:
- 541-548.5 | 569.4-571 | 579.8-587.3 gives 0.08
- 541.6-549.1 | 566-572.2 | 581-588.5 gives 0.05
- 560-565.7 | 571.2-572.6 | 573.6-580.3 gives 0.01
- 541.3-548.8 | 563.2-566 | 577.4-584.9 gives 0.02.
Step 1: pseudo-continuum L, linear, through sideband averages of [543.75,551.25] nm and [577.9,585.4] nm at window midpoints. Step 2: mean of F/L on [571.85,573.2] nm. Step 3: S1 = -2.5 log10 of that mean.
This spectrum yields 0.03 mag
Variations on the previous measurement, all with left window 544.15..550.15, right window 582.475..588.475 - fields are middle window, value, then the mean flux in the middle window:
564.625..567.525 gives 0.02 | 0.562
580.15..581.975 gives 0.05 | 0.553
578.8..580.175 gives 0.03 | 0.561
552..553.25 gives -0.05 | 0.593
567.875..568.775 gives 0.10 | 0.522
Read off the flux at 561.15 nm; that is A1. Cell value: 0.5098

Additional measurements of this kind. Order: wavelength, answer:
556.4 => 0.5608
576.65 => 0.4858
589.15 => 0.5842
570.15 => 0.5286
